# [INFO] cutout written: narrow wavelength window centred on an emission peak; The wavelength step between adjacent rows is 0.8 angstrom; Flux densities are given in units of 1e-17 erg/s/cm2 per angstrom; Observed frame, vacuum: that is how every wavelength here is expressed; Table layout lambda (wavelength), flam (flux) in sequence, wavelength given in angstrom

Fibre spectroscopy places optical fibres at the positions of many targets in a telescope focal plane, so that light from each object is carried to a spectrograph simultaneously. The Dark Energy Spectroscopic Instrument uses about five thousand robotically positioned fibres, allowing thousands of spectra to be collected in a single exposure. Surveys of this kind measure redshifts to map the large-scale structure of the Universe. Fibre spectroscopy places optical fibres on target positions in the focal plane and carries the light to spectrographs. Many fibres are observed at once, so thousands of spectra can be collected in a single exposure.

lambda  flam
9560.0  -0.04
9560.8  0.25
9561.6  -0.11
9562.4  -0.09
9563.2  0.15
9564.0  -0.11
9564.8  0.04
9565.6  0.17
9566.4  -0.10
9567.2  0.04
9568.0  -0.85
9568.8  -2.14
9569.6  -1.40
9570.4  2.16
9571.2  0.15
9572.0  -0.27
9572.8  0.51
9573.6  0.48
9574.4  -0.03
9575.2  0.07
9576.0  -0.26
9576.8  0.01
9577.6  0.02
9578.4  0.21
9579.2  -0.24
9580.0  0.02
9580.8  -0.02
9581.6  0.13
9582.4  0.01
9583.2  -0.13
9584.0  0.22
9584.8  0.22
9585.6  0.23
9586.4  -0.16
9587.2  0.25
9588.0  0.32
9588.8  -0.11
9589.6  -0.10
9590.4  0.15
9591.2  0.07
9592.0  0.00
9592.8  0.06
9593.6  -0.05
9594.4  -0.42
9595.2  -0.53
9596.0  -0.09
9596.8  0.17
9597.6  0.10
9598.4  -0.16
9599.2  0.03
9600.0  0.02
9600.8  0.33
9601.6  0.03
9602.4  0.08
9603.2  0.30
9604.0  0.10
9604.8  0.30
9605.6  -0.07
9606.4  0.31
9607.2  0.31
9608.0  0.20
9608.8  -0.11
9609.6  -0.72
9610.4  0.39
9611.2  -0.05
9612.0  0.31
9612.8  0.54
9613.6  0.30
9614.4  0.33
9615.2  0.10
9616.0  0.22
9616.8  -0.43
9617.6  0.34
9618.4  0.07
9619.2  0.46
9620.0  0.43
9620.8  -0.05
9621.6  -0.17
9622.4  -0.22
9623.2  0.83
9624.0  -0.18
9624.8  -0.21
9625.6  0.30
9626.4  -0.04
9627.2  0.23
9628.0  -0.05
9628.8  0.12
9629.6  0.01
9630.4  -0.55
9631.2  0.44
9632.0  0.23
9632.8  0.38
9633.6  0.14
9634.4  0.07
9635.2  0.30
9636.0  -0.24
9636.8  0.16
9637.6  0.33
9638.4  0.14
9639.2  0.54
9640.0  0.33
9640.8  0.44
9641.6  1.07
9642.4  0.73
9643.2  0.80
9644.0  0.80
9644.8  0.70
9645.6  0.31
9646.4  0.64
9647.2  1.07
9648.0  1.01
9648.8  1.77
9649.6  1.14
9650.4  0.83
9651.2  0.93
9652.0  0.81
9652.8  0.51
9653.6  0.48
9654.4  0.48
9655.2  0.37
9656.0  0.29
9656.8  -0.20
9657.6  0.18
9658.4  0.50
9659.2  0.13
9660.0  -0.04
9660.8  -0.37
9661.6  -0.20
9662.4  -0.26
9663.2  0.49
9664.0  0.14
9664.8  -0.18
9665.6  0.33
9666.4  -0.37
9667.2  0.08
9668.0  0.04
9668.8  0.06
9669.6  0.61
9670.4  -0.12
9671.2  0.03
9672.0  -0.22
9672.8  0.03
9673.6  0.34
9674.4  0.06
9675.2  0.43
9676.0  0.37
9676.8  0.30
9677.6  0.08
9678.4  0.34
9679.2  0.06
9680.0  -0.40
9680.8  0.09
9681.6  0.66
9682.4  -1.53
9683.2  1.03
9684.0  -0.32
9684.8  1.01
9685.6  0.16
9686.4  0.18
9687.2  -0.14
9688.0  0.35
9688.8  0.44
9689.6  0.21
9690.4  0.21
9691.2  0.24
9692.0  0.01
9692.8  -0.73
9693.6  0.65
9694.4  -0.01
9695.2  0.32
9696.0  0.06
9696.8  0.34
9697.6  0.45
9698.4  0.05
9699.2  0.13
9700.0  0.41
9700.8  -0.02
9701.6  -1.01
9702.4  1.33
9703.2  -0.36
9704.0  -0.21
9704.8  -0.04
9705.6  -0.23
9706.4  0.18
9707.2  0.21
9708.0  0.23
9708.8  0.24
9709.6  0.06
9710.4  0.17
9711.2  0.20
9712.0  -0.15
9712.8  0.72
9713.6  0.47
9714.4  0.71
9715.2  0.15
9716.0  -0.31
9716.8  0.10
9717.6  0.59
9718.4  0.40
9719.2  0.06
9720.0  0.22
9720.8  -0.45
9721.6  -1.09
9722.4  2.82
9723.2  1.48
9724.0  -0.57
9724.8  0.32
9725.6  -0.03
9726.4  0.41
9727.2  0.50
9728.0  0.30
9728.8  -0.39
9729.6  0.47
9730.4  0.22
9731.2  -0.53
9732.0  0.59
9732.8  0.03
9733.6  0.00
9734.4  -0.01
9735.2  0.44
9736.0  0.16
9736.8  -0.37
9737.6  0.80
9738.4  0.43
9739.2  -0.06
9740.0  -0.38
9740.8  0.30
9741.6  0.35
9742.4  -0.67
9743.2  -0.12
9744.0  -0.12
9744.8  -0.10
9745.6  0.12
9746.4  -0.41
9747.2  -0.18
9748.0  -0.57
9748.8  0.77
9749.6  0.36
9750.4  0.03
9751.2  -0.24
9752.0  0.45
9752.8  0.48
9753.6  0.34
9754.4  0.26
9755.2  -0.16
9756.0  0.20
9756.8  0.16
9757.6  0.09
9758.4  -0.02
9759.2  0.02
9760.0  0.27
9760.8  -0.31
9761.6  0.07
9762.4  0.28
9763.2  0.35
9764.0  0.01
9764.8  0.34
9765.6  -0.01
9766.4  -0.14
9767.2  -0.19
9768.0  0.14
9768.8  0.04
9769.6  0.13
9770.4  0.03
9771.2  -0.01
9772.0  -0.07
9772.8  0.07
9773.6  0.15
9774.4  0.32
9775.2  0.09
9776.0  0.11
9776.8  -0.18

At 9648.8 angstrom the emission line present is [O II]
